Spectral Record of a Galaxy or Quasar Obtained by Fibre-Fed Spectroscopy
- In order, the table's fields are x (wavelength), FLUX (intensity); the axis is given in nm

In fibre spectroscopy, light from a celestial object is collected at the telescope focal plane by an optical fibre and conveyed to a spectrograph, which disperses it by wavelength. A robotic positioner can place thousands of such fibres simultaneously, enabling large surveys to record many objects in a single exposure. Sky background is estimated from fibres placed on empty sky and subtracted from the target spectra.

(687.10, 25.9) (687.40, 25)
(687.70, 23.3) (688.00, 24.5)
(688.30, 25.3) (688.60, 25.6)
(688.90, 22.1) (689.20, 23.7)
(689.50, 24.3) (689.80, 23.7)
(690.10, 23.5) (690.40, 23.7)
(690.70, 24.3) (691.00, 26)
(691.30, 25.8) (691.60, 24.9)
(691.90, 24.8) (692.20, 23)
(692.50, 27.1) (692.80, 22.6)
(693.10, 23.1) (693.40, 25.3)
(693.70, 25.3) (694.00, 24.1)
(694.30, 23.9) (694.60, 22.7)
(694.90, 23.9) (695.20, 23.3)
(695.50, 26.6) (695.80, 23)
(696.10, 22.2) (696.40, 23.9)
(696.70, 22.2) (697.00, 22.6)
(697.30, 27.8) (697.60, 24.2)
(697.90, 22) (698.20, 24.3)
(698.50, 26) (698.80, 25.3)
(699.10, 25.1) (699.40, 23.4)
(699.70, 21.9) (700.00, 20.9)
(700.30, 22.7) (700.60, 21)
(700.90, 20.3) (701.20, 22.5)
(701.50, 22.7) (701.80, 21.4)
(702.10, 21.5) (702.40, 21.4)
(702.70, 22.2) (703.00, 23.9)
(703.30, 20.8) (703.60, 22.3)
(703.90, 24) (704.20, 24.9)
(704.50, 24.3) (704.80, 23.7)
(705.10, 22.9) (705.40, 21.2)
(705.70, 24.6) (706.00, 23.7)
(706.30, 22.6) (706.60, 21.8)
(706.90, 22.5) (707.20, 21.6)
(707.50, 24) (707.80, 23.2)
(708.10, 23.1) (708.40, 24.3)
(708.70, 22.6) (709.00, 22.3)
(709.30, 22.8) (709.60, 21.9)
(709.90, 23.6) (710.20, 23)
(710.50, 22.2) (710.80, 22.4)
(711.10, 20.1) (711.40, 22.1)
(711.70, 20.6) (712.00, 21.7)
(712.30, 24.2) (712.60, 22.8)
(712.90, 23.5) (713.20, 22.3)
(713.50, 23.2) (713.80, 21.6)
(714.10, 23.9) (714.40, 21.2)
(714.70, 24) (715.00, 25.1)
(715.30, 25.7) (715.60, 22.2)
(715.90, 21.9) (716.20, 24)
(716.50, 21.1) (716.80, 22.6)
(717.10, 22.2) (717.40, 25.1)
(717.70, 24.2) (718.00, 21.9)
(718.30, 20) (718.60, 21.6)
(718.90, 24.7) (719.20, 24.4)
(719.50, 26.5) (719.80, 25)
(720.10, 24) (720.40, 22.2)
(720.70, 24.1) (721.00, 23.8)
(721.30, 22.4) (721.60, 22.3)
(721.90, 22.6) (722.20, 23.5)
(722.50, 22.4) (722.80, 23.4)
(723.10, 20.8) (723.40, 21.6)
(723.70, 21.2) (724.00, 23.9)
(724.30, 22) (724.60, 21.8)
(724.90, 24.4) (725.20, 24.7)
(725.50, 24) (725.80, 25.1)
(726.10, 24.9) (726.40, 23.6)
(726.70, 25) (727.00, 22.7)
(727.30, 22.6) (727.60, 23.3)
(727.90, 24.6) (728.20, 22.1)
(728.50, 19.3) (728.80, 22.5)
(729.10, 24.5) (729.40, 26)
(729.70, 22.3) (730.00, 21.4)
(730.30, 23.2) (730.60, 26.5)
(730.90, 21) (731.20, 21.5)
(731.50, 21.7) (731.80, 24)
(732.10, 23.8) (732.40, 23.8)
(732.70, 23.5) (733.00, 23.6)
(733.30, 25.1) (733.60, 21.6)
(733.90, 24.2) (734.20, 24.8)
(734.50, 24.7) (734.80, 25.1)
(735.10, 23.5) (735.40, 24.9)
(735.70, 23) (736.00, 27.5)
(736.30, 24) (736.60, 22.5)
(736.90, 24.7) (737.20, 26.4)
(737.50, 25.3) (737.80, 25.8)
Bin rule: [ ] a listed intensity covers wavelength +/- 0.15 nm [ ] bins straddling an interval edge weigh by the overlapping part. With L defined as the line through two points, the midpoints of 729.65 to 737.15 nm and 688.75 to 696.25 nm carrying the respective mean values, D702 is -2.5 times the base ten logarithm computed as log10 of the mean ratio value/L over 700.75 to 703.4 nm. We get 0.102 mag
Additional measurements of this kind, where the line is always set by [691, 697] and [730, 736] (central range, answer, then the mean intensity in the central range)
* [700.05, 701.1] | 0.129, 21.3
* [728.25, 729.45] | 0.046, 22.8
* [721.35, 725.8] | 0.045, 22.8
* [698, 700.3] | 0.014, 23.7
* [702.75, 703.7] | 0.079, 22.3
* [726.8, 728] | 0.020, 23.3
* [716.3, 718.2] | 0.049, 22.8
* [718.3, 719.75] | -0.003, 23.9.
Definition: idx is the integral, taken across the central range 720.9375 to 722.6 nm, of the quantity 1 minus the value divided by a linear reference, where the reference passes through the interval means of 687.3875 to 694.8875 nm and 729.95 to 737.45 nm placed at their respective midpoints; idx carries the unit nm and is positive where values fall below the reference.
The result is 0.08 nm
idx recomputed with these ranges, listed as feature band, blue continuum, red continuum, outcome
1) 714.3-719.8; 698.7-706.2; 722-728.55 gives -0.084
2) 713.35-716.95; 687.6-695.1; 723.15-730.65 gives 0.083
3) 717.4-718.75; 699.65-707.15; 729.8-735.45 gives 0.043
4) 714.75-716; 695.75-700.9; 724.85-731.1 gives -0.021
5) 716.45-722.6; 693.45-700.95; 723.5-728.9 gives 0.021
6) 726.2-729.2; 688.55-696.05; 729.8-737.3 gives 0.106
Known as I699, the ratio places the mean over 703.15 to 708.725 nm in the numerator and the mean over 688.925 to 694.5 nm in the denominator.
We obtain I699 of 0.95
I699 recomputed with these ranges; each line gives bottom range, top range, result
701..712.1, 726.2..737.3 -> 1.05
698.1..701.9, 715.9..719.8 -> 1.01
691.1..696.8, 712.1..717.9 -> 0.96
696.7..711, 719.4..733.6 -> 1.01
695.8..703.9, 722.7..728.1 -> 1.02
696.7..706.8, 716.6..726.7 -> 1.01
